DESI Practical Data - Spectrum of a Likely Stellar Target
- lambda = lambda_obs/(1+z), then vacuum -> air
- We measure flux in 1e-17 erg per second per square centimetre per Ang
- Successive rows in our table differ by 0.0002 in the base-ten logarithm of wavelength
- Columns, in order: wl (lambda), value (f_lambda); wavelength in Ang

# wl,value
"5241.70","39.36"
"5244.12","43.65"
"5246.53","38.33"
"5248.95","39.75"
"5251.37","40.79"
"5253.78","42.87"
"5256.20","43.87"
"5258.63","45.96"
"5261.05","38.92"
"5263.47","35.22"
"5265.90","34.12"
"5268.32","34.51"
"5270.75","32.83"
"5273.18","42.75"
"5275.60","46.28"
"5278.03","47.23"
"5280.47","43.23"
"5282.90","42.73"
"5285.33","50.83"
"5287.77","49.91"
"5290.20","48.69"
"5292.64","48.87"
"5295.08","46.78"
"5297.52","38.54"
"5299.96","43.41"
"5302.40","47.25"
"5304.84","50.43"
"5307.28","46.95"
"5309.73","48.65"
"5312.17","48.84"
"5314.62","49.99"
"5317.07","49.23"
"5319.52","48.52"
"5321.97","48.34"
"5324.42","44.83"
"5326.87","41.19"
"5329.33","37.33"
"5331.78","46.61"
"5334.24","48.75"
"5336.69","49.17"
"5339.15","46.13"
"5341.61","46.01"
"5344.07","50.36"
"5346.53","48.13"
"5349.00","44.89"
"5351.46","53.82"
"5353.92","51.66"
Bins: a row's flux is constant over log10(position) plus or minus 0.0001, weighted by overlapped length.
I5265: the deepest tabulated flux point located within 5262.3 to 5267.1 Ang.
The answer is 34.12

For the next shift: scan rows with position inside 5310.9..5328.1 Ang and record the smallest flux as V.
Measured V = 41.19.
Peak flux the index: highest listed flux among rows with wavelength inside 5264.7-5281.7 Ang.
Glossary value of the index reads 47.23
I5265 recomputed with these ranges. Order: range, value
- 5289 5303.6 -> 38.54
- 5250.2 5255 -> 40.79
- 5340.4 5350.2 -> 44.89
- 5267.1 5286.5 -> 32.83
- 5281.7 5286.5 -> 42.73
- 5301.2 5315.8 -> 46.95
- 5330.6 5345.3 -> 46.01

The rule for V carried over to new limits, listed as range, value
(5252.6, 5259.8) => 42.87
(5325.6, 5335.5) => 37.33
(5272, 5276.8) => 42.75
